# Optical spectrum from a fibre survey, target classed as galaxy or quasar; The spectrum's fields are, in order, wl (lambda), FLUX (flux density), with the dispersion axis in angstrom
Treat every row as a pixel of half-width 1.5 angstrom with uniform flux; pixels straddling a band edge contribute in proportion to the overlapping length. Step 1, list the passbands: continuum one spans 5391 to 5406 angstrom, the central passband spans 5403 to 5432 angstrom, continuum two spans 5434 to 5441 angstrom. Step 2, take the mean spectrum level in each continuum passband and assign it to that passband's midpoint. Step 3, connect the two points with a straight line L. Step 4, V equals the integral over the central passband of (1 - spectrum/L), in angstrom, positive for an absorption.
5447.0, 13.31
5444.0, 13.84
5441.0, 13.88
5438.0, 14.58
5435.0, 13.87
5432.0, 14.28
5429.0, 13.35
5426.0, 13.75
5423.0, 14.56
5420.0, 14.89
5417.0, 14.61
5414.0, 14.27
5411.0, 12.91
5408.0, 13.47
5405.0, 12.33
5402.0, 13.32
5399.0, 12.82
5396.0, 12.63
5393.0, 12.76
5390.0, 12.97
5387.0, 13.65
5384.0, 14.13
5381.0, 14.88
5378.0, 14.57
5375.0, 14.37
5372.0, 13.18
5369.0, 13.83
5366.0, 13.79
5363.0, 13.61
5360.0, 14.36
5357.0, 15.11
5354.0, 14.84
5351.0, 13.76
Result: -0.73 angstrom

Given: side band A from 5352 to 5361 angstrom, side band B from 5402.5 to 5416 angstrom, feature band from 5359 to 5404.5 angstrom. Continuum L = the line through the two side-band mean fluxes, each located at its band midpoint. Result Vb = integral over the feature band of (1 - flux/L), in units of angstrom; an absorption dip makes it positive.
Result 1.4 angstrom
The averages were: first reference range 14.7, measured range 13.6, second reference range 13.3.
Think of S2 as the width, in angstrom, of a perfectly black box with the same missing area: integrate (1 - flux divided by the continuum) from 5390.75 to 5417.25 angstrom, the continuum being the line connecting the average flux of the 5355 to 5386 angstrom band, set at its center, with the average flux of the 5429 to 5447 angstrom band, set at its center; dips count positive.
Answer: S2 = 1.7 angstrom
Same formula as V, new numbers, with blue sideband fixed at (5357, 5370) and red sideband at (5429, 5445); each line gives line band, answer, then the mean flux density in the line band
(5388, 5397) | 0.8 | 12.8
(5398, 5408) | 0.8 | 12.9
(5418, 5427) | -0.3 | 14.4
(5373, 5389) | -0.2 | 14.2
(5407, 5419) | 0.1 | 13.9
